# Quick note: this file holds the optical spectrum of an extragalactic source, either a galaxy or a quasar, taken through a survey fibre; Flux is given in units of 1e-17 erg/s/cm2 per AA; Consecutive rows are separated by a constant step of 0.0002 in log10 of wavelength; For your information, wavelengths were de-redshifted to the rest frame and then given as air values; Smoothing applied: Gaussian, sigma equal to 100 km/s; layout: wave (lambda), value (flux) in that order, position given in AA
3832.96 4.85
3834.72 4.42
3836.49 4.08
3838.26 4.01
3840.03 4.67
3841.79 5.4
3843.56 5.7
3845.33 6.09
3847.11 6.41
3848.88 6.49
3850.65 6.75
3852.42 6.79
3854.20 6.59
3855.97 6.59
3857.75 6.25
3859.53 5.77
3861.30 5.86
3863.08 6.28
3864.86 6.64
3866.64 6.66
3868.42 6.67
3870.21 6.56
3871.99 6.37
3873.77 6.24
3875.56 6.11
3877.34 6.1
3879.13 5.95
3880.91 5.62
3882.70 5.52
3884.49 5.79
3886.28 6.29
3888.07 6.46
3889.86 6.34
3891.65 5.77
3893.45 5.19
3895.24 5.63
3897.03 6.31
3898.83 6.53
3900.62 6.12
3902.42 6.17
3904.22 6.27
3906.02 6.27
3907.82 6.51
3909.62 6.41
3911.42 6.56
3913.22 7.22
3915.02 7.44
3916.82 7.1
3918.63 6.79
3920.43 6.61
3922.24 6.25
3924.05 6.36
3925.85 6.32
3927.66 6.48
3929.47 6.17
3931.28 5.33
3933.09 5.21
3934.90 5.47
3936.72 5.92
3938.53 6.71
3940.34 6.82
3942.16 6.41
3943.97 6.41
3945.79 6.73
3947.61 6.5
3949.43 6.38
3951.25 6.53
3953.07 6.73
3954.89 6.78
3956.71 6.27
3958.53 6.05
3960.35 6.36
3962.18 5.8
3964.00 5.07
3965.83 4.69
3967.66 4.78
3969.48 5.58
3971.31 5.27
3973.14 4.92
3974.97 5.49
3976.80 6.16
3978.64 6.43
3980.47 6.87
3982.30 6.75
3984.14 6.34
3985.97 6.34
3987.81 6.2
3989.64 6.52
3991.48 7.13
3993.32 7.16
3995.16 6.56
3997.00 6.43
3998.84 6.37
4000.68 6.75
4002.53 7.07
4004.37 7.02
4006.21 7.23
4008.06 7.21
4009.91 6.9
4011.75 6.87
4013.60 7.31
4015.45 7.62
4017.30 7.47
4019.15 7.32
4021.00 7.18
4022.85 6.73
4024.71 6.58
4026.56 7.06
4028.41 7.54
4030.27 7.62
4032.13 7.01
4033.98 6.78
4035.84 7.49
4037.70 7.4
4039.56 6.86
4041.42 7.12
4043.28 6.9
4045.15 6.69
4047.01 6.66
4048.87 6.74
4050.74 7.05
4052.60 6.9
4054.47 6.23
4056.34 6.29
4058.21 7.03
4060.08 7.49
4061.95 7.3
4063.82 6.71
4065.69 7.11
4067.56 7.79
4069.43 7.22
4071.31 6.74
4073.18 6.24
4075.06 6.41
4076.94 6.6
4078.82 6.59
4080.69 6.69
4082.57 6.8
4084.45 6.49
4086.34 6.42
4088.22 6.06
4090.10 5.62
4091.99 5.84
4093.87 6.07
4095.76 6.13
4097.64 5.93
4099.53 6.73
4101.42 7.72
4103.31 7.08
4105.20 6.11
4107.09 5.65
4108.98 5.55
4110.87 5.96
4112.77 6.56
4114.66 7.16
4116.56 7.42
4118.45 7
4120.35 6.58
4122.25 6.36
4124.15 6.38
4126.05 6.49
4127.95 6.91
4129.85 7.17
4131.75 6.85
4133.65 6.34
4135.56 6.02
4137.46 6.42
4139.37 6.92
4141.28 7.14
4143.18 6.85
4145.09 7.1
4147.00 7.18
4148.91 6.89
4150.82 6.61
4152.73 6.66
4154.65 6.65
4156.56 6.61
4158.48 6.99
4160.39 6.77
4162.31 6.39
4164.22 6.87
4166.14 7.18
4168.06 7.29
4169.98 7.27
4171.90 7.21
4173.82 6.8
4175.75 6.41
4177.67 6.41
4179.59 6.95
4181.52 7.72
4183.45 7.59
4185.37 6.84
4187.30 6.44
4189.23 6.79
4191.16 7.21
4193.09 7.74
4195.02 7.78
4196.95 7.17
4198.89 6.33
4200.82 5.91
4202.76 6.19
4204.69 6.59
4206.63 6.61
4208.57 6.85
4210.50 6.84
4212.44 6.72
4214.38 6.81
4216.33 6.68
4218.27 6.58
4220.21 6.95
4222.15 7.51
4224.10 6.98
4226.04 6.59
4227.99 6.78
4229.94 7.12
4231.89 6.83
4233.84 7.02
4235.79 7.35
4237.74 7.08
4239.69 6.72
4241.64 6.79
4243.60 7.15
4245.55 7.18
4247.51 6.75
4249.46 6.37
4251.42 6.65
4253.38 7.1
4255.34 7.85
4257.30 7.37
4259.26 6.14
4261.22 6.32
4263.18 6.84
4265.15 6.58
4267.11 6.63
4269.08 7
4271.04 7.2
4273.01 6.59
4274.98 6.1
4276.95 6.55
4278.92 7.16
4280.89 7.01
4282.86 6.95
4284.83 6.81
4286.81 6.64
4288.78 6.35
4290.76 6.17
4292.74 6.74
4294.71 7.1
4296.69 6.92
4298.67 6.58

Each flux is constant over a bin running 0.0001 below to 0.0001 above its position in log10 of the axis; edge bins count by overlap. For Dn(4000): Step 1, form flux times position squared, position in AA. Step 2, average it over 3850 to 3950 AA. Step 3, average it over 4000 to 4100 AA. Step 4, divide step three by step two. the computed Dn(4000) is 1.2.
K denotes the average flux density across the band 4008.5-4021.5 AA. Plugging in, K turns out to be 7.24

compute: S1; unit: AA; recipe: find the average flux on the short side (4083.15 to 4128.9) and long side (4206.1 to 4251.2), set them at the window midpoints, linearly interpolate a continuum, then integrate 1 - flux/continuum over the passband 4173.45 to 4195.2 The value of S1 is -1.0 AA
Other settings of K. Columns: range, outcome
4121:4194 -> 6.85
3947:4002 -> 6.18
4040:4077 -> 6.87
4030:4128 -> 6.68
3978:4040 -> 6.95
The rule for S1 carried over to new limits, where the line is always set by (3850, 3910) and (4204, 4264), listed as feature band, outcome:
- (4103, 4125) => 0.6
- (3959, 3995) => 2.2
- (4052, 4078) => -1.2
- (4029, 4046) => -1.6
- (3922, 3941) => 0.7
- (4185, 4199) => -0.6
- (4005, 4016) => -1.2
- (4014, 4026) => -1.3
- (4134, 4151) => -0.2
